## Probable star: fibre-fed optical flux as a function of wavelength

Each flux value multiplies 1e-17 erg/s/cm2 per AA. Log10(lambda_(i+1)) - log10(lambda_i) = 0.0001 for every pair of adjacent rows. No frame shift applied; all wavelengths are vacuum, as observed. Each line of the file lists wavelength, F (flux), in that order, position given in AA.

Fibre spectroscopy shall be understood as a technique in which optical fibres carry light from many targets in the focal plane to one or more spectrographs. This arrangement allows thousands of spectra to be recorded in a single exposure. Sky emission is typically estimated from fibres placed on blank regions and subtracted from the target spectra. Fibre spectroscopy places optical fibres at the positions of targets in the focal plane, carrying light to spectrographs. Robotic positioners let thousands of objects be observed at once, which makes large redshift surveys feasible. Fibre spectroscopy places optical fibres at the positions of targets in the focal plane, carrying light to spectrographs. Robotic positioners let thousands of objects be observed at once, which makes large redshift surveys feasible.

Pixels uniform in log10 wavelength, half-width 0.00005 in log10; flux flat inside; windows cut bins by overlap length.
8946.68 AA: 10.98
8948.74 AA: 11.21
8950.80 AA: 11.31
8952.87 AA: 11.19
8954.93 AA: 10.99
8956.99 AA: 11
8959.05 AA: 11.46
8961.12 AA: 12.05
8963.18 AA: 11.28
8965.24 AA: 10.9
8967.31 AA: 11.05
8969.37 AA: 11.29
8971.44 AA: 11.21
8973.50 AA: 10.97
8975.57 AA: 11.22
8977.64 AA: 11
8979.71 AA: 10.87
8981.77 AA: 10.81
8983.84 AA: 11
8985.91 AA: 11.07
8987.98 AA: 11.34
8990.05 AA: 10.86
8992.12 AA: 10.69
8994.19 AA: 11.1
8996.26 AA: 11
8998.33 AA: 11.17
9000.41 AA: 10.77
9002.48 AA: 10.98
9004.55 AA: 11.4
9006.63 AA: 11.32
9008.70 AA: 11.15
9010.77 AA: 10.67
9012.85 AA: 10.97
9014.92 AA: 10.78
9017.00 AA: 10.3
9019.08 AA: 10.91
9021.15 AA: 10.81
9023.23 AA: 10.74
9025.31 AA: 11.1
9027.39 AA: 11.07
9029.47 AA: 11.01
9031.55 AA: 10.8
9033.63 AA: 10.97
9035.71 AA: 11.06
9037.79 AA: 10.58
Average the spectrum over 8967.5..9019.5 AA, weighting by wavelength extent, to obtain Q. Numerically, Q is 11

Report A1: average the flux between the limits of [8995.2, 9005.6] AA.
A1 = 11.1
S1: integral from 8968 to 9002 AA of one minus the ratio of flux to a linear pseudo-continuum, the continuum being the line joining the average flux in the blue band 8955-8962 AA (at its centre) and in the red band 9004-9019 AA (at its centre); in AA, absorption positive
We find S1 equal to 0.4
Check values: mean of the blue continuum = 11.4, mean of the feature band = 11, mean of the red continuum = 10.9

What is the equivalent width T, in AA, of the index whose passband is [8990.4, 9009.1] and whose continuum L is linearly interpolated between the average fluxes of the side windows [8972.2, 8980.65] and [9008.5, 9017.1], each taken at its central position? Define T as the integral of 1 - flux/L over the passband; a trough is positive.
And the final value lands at -0.31 AA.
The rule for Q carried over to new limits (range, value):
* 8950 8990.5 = 11.1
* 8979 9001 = 11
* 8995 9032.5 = 10.9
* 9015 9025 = 10.7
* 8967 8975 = 11.1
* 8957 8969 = 11.3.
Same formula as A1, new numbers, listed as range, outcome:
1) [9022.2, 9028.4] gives 11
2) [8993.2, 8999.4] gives 11.1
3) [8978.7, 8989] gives 11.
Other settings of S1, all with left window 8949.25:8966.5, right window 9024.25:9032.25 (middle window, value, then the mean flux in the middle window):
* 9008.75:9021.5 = 0.3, 10.8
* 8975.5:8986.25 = 0.2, 11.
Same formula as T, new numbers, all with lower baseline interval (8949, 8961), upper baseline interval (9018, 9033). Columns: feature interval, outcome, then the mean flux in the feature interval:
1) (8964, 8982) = 0.2 AA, 11.1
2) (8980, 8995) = 0.2 AA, 11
